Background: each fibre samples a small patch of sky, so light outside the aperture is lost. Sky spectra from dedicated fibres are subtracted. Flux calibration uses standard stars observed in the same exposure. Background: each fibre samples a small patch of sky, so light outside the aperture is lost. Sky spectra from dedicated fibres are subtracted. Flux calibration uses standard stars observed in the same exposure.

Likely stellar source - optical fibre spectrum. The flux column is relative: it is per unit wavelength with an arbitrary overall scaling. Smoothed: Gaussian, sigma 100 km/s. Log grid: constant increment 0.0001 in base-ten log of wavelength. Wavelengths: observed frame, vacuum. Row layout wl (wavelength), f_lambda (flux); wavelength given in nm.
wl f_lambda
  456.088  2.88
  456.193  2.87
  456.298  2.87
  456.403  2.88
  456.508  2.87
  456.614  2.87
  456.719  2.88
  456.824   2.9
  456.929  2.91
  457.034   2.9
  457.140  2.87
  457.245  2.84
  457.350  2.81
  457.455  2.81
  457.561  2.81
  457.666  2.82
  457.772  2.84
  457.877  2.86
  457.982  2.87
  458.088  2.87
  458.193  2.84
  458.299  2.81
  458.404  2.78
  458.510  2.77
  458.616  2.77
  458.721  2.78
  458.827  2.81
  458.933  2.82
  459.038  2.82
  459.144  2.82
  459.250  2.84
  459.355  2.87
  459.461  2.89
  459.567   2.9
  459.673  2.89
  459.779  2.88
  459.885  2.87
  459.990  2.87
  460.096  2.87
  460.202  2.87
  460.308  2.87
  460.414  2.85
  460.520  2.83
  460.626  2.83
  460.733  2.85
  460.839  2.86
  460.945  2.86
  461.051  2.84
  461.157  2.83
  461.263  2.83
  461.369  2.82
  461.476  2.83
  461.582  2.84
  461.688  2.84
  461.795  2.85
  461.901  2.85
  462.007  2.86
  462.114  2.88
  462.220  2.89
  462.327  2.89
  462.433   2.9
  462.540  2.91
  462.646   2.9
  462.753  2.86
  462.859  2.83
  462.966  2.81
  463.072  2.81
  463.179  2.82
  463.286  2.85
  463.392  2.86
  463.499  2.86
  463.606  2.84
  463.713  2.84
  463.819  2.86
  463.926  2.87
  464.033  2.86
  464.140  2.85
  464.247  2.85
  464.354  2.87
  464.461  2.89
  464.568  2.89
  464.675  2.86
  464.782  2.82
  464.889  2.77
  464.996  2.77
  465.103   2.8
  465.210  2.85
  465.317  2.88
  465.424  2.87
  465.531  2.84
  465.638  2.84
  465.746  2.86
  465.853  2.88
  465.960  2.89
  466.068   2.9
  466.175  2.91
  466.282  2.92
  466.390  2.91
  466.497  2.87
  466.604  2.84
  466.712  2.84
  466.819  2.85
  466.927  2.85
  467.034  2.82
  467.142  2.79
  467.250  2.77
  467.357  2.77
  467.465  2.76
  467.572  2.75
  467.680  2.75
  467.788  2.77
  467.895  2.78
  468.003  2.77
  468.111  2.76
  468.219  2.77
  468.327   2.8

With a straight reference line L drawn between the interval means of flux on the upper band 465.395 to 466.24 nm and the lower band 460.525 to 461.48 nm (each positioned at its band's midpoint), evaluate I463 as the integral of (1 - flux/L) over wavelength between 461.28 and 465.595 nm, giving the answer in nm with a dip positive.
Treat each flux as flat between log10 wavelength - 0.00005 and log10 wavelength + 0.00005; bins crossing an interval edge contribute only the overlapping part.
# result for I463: 0.008 nm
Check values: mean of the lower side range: 2.84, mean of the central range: 2.85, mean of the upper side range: 2.87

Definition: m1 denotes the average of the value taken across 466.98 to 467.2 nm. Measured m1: 2.8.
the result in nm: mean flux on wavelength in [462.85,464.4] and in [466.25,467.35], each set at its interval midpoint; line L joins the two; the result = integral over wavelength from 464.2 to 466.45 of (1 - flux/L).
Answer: -0.01 nm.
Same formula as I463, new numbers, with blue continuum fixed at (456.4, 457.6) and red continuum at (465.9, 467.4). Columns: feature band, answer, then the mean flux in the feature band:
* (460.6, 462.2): 0.01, 2.85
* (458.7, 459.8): 0.00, 2.85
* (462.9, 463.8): 0.01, 2.84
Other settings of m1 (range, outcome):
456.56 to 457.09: 2.89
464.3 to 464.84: 2.86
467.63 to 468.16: 2.77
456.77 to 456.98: 2.91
